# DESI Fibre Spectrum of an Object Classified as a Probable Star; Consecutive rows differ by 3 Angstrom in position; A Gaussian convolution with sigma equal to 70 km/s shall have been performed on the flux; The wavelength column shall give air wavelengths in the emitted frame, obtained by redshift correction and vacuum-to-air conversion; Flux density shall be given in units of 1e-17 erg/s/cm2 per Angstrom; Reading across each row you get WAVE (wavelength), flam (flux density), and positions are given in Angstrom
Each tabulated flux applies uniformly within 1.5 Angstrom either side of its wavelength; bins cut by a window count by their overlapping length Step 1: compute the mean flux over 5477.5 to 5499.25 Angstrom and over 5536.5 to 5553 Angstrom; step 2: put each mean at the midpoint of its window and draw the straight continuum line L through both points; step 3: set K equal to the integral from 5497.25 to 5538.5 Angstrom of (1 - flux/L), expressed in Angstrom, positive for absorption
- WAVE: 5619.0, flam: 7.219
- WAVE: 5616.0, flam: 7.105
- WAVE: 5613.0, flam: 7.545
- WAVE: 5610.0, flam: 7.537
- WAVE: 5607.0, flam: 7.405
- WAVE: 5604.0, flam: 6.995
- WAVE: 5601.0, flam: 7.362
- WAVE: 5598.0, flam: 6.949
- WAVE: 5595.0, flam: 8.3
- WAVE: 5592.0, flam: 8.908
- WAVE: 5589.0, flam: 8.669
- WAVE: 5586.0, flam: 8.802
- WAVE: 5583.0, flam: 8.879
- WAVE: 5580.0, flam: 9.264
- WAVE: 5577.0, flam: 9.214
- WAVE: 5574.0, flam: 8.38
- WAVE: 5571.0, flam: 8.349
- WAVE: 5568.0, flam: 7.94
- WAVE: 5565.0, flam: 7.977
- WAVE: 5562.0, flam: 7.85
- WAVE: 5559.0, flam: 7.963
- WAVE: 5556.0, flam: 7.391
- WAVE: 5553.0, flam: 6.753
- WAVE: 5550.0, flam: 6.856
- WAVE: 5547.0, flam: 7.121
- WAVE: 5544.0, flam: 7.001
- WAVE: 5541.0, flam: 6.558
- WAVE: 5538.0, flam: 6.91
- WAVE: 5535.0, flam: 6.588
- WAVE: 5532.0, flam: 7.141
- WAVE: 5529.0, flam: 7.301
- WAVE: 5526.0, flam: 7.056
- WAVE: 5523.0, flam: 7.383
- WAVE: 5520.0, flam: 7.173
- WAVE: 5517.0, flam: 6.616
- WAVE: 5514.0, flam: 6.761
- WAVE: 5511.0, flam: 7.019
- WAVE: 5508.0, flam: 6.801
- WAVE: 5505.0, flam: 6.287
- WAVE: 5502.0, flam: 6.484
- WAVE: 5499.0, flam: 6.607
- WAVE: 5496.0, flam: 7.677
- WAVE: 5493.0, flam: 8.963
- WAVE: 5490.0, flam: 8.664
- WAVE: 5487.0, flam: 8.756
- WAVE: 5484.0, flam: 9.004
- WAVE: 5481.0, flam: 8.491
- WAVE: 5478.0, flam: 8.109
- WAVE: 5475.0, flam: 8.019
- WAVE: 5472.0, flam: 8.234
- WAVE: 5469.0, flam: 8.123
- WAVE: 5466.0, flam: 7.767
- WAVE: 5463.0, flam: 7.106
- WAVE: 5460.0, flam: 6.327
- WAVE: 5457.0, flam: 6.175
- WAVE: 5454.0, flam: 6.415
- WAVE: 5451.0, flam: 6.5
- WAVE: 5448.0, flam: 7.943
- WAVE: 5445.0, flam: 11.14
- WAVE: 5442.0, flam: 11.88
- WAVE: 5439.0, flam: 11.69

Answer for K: 3.8 Angstrom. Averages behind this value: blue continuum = 8.39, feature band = 6.87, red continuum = 6.88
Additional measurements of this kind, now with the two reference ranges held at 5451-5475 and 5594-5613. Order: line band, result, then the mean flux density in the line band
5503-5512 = 0.7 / 6.67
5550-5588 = -4.3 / 8.18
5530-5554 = 1.4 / 6.88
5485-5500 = -2.1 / 8.21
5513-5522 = 0.5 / 6.88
